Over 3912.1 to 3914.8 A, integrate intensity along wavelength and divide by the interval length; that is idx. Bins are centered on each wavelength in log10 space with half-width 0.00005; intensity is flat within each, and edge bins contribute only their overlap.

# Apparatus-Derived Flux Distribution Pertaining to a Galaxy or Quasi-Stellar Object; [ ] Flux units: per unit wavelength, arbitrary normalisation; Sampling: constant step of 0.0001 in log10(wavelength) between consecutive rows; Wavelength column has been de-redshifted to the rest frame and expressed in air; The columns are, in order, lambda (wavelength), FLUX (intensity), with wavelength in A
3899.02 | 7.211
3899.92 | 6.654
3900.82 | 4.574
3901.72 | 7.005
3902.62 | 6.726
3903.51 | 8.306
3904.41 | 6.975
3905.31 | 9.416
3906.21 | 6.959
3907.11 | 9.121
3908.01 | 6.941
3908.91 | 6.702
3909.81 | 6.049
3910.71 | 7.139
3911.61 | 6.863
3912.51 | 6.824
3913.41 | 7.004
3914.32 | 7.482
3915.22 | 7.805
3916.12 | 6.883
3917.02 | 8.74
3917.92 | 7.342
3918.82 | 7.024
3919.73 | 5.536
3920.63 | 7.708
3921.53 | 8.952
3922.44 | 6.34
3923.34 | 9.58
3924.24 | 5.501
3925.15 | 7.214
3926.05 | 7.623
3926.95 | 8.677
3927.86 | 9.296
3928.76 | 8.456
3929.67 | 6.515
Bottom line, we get 7.1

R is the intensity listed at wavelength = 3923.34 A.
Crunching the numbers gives 9.58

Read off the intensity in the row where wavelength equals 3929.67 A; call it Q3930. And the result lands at 6.515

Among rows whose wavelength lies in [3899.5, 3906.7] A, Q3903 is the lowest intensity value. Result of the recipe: 4.574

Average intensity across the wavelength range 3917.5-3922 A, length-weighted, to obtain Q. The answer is 7.3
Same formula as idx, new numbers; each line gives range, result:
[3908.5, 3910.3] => 6.39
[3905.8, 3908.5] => 7.67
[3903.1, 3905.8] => 8.2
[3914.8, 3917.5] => 7.82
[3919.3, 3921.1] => 6.68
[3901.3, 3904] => 7.36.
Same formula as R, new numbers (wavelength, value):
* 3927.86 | 9.296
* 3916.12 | 6.883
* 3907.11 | 9.121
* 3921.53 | 8.952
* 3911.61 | 6.863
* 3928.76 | 8.456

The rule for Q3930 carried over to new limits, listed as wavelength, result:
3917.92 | 7.342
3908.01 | 6.941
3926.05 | 7.623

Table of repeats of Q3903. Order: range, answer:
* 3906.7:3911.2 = 6.049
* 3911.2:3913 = 6.824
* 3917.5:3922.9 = 5.536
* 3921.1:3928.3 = 5.501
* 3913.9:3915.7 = 7.482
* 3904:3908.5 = 6.941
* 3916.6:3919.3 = 7.024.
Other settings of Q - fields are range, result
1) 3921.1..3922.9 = 7.63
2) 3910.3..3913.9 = 6.95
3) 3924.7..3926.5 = 7.44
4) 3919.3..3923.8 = 7.64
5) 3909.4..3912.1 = 6.7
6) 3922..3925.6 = 7.17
